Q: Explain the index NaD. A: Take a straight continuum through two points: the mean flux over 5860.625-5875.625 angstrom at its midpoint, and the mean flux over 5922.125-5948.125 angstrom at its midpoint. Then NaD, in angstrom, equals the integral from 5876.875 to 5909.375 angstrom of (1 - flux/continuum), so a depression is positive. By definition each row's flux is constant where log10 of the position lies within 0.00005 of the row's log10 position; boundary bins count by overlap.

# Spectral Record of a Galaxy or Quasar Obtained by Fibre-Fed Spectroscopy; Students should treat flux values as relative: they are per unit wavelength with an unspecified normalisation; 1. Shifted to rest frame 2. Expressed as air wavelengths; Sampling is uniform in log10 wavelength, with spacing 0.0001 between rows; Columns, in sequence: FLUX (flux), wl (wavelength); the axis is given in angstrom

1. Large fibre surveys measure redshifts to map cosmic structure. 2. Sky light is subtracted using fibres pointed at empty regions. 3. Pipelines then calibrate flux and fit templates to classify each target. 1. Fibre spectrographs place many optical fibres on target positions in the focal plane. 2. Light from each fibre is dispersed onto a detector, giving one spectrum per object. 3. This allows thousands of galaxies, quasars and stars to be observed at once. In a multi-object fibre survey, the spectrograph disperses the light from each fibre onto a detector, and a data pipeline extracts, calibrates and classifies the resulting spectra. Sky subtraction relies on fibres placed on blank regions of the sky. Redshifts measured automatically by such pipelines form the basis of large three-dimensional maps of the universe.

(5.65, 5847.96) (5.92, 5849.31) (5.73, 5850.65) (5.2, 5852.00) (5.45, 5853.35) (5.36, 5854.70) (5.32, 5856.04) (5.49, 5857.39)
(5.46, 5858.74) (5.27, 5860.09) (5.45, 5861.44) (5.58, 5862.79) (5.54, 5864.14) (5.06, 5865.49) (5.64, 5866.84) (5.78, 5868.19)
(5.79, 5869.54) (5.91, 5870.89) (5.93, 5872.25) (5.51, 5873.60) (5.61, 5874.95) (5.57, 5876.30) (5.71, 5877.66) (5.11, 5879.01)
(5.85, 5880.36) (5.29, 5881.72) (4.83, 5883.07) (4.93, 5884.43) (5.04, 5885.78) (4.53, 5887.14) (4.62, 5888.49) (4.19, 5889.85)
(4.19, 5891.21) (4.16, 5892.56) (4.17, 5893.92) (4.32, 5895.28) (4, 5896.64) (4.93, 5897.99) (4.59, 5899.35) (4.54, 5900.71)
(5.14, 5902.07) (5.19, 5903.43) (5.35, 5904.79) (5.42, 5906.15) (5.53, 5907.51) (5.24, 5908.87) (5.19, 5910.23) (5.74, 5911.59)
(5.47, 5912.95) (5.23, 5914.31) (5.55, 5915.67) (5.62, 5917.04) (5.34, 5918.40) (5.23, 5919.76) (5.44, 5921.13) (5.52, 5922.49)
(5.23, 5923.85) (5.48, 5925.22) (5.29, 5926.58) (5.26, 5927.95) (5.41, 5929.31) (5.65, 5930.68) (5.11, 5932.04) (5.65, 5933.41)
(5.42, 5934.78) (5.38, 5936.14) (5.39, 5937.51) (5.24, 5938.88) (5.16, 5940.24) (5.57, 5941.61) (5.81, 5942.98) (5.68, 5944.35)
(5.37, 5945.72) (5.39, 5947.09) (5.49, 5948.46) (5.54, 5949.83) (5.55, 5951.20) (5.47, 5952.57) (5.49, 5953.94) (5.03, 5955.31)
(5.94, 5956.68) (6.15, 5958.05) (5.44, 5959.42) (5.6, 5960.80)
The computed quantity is 3.9 angstrom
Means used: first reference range 5.62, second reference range 5.42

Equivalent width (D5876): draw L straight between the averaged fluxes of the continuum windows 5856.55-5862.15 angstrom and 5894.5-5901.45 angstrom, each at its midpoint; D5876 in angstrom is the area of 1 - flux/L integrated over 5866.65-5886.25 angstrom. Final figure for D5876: -2.0 angstrom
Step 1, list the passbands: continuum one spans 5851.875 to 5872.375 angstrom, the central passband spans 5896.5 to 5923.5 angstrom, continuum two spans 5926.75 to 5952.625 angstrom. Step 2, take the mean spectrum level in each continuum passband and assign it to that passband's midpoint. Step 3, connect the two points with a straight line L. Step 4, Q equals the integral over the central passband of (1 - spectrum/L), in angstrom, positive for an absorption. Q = 1.1 angstrom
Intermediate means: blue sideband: 5.51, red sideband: 5.44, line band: 5.24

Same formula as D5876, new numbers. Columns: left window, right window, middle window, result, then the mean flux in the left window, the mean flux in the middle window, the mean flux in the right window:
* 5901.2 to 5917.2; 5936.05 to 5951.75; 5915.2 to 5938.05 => 0.04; 5.37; 5.41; 5.46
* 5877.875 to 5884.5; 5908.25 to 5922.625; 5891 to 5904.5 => 1.97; 5.26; 4.56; 5.41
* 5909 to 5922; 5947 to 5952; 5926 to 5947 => 0.17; 5.42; 5.42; 5.5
